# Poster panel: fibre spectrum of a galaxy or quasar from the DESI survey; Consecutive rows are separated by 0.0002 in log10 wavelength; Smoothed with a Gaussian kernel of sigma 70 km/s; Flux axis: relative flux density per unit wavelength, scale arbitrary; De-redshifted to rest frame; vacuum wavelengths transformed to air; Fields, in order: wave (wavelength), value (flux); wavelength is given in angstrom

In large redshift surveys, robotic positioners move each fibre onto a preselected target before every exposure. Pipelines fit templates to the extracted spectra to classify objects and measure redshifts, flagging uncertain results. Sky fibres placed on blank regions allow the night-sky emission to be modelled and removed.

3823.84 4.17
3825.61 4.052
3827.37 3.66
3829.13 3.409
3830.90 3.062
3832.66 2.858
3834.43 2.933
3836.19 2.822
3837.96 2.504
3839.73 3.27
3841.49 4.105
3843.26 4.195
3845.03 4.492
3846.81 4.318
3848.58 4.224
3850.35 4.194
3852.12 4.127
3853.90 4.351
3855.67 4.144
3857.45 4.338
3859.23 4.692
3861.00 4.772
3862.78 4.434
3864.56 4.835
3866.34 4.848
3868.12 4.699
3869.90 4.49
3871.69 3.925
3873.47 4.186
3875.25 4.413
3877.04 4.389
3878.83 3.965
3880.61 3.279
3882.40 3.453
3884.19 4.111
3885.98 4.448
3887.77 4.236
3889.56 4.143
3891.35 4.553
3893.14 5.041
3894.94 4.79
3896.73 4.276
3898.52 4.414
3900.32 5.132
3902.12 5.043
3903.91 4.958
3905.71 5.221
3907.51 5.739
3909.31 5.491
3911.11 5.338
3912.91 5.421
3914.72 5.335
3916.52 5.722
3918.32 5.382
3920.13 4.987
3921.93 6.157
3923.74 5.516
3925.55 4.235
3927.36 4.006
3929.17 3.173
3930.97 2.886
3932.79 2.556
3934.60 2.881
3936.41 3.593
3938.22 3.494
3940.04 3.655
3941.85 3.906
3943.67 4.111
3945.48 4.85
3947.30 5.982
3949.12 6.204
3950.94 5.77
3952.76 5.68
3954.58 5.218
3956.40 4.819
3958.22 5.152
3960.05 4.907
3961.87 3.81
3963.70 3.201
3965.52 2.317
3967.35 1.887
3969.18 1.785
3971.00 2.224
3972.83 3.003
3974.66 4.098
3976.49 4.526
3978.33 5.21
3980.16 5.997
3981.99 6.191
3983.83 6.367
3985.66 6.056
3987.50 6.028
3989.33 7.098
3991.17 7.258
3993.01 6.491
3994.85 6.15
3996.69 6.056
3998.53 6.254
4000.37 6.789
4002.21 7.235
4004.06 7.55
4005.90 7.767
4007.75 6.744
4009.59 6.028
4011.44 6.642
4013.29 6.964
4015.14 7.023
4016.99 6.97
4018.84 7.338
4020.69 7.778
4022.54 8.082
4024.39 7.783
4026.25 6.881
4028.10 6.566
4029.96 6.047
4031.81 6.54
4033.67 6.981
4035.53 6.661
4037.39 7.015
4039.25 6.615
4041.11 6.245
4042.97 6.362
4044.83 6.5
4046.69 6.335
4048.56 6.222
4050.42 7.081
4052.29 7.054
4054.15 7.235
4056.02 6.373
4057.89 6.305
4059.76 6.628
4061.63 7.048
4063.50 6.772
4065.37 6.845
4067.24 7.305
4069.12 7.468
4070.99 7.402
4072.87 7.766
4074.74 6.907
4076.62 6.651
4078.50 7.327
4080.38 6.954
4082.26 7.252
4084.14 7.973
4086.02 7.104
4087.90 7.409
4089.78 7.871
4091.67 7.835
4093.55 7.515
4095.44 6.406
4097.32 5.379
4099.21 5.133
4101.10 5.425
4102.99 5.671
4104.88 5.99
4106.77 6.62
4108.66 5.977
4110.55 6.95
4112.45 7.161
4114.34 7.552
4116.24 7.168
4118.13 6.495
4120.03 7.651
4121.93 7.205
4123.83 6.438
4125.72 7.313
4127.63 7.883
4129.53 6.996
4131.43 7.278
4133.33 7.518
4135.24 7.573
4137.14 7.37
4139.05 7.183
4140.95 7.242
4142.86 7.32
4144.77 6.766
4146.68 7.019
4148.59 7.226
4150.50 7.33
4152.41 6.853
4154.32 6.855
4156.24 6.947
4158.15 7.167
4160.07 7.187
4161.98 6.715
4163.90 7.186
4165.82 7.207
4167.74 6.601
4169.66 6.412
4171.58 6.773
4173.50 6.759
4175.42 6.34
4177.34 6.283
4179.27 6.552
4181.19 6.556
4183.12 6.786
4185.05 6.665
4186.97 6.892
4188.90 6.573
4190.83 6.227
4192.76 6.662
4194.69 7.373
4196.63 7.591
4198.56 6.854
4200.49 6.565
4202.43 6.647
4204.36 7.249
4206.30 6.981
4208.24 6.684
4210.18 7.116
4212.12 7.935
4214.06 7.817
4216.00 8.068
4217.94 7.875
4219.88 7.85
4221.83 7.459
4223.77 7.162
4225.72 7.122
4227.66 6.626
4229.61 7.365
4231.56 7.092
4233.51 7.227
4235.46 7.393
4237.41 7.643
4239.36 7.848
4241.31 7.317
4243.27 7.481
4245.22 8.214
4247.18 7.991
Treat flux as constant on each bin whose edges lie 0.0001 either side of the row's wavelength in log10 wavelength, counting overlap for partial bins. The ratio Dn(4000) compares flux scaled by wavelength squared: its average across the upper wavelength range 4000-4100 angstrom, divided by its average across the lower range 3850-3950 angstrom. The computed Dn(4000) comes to 1.66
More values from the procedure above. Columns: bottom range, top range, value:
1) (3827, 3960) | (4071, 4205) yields 1.77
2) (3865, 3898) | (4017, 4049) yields 1.71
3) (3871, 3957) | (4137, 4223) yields 1.74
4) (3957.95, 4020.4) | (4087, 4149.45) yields 1.32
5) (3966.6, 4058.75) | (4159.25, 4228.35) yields 1.22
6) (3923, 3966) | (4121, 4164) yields 1.85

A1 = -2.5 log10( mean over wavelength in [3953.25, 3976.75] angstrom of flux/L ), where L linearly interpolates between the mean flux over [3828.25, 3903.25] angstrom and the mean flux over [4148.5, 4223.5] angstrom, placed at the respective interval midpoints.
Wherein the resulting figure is 0.353 mag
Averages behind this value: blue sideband 4.15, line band 3.62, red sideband 7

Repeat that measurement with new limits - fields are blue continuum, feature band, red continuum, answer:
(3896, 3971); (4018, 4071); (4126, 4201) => -0.21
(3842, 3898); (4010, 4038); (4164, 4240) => -0.24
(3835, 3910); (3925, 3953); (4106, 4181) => 0.21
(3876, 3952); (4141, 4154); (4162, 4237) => -0.08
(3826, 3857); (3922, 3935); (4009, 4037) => 0.35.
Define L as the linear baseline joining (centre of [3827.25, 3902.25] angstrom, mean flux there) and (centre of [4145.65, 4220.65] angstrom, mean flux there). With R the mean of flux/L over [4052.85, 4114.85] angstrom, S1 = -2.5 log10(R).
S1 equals -0.13 mag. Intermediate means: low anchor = 4.13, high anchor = 6.98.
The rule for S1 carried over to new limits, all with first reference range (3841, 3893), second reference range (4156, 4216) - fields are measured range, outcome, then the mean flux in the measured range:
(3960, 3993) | 0.136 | 4.6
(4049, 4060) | -0.162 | 6.76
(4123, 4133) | -0.126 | 7.22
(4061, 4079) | -0.198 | 7.15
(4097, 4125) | -0.033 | 6.49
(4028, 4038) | -0.172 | 6.63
